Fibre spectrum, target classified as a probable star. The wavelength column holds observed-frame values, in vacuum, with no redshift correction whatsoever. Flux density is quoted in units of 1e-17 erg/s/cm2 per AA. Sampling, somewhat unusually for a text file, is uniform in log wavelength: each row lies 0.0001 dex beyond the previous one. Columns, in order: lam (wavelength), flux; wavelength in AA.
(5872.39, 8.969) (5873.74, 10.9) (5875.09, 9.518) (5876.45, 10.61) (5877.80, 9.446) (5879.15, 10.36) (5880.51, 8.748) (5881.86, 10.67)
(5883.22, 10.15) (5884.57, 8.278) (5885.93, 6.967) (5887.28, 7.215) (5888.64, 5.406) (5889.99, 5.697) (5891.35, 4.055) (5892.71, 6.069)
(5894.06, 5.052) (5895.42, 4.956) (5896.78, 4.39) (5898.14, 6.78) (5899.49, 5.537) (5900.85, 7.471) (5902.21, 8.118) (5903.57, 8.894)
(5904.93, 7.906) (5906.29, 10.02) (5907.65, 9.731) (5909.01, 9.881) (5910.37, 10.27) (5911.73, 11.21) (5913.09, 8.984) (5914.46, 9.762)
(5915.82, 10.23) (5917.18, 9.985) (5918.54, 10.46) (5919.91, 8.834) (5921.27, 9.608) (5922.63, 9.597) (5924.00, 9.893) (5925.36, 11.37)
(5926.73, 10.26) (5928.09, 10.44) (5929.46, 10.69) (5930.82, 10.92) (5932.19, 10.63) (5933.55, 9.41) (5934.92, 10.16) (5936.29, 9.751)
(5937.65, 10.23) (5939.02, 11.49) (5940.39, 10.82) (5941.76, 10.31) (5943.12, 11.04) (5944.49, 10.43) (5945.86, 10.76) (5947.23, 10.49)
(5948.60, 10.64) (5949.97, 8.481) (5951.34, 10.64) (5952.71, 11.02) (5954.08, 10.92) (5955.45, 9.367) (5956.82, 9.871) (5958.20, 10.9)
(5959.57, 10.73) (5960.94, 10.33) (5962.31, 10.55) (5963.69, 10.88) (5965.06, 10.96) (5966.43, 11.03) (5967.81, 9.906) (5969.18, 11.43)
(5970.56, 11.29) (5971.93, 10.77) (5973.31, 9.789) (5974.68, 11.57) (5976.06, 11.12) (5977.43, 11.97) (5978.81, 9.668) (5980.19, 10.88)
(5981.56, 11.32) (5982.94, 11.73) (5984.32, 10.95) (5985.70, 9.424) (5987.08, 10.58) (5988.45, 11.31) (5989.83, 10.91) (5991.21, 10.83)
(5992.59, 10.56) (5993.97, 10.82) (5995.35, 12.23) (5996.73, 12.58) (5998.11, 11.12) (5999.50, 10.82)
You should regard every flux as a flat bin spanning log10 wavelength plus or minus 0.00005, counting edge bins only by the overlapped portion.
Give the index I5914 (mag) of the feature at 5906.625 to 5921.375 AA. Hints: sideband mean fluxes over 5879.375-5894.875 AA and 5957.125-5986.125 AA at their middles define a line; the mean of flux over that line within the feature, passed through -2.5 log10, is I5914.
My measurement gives -0.19 mag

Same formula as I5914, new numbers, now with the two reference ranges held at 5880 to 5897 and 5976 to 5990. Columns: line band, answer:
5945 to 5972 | -0.08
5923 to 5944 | -0.20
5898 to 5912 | -0.16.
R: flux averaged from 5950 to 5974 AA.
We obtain 10.6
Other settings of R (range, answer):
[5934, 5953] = 10.4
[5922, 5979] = 10.5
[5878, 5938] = 8.75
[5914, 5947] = 10.3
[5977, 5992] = 10.8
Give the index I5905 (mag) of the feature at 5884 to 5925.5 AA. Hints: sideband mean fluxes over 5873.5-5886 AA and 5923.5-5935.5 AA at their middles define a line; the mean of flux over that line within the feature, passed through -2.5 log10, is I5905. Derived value 0.24 mag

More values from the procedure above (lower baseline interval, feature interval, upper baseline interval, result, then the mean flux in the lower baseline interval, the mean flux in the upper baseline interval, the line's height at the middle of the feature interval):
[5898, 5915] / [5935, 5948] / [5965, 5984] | -0.07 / 8.87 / 11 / 9.95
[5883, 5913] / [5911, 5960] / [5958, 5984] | -0.12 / 7.45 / 10.9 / 9.22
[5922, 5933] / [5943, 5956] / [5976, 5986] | 0.03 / 10.5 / 10.9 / 10.7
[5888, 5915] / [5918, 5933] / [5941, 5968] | -0.16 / 7.5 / 10.5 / 8.85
